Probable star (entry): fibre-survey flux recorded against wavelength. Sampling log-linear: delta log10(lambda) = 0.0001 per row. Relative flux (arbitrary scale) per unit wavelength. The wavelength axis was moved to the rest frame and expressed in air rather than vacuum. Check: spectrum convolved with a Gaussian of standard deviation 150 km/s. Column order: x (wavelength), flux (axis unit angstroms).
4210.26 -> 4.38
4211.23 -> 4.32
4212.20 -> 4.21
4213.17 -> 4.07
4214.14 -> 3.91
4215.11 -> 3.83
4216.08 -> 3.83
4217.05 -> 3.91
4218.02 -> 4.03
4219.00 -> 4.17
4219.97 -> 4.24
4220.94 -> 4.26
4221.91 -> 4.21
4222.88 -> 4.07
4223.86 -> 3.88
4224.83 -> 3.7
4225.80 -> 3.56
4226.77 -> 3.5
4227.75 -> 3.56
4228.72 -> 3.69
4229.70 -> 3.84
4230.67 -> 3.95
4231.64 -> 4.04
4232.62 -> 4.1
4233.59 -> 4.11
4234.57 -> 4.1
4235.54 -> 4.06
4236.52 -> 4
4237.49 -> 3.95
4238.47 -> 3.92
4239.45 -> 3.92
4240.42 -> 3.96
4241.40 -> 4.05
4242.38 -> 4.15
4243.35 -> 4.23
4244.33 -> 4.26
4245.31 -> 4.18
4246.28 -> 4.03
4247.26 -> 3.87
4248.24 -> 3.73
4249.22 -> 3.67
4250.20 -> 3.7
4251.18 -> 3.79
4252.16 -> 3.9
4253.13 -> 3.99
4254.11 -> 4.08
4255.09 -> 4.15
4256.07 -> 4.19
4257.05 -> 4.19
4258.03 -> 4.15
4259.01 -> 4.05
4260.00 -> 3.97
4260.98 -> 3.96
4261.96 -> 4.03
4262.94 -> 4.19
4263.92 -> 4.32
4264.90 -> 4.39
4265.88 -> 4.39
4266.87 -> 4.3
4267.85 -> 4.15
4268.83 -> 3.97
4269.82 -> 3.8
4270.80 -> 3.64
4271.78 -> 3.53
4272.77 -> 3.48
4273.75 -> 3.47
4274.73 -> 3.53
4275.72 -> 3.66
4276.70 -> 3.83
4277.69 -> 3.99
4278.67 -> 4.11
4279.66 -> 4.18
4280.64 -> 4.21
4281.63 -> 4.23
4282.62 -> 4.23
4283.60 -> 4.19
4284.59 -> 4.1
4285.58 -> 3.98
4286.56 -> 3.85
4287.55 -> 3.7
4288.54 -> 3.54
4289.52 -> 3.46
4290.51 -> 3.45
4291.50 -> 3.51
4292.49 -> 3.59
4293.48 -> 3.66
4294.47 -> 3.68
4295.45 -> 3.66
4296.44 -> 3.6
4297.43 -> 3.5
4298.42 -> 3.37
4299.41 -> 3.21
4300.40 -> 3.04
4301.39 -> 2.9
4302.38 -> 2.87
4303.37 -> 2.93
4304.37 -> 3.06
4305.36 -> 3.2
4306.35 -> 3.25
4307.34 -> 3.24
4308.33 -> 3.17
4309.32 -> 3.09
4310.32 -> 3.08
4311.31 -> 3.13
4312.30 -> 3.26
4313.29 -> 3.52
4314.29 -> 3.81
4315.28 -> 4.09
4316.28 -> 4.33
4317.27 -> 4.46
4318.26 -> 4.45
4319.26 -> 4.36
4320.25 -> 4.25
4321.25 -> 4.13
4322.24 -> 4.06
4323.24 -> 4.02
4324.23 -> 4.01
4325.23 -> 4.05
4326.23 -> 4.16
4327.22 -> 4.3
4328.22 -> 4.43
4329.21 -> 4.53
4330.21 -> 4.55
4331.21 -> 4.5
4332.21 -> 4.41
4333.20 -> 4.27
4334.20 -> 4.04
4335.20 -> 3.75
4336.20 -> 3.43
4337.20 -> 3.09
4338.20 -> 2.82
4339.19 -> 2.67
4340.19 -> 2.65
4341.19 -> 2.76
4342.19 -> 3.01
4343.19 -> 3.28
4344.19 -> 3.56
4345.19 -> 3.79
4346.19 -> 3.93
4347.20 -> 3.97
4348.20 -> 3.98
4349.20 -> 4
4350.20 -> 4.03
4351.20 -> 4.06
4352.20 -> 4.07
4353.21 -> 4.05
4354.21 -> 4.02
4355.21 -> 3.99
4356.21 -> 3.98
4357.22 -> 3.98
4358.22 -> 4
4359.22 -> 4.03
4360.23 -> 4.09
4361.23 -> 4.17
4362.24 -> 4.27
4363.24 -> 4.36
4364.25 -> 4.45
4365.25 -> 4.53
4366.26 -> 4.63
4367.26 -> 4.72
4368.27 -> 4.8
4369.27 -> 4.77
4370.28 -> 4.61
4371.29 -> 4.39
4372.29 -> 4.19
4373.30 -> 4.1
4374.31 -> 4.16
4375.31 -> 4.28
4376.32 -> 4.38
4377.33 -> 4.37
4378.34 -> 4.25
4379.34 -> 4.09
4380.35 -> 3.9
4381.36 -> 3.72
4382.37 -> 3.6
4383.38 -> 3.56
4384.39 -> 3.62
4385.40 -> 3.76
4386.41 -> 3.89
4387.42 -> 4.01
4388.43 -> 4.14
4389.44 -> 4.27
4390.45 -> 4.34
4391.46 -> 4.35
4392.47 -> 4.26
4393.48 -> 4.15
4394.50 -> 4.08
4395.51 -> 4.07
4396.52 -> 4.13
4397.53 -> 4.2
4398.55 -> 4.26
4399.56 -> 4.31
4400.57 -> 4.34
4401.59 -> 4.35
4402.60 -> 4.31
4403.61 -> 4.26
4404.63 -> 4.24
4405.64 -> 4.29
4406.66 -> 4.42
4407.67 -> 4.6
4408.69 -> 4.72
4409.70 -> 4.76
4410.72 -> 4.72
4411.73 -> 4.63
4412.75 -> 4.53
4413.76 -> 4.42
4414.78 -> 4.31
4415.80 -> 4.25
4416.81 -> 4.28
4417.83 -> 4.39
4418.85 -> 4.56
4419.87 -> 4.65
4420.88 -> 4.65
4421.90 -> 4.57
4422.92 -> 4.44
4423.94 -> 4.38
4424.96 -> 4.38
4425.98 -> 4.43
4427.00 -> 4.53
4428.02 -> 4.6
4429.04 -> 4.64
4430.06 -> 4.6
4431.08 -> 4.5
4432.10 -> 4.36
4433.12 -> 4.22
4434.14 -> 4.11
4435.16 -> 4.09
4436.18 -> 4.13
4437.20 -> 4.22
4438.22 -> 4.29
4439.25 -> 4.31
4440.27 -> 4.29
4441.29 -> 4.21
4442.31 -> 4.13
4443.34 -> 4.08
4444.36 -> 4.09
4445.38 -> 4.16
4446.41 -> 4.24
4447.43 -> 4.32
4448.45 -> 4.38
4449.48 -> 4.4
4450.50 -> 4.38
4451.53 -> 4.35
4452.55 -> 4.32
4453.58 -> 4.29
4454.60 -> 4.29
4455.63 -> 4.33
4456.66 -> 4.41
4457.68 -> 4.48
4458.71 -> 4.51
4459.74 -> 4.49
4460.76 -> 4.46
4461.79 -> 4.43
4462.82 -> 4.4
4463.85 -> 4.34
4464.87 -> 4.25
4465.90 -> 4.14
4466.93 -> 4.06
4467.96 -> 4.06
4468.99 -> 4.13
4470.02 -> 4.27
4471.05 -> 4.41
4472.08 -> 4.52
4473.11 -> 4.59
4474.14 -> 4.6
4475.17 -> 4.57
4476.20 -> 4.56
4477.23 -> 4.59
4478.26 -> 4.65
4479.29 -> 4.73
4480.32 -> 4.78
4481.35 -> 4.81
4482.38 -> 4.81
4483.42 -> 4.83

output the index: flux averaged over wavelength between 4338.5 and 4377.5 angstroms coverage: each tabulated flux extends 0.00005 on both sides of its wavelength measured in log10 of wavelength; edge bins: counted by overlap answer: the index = 4.02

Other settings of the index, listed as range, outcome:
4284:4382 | 3.85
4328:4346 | 3.63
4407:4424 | 4.52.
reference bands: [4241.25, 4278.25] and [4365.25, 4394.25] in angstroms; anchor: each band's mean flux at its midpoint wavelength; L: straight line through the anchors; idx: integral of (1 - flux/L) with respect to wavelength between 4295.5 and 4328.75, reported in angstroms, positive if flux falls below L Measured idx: 3.5 angstroms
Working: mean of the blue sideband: 3.97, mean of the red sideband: 4.19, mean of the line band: 3.65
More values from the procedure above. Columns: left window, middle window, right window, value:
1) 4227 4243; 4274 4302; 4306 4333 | 1.8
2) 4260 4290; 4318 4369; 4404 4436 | 2.4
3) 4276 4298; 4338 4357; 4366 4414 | 2.1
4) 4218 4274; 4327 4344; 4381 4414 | 1.9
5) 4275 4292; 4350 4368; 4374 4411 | -0.5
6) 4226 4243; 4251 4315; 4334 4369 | 3.1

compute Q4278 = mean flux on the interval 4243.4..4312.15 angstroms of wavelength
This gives 3.75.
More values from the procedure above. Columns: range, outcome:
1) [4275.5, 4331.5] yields 3.77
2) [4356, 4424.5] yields 4.29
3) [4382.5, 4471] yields 4.31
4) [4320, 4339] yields 4.02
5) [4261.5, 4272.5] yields 4.05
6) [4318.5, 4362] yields 3.89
